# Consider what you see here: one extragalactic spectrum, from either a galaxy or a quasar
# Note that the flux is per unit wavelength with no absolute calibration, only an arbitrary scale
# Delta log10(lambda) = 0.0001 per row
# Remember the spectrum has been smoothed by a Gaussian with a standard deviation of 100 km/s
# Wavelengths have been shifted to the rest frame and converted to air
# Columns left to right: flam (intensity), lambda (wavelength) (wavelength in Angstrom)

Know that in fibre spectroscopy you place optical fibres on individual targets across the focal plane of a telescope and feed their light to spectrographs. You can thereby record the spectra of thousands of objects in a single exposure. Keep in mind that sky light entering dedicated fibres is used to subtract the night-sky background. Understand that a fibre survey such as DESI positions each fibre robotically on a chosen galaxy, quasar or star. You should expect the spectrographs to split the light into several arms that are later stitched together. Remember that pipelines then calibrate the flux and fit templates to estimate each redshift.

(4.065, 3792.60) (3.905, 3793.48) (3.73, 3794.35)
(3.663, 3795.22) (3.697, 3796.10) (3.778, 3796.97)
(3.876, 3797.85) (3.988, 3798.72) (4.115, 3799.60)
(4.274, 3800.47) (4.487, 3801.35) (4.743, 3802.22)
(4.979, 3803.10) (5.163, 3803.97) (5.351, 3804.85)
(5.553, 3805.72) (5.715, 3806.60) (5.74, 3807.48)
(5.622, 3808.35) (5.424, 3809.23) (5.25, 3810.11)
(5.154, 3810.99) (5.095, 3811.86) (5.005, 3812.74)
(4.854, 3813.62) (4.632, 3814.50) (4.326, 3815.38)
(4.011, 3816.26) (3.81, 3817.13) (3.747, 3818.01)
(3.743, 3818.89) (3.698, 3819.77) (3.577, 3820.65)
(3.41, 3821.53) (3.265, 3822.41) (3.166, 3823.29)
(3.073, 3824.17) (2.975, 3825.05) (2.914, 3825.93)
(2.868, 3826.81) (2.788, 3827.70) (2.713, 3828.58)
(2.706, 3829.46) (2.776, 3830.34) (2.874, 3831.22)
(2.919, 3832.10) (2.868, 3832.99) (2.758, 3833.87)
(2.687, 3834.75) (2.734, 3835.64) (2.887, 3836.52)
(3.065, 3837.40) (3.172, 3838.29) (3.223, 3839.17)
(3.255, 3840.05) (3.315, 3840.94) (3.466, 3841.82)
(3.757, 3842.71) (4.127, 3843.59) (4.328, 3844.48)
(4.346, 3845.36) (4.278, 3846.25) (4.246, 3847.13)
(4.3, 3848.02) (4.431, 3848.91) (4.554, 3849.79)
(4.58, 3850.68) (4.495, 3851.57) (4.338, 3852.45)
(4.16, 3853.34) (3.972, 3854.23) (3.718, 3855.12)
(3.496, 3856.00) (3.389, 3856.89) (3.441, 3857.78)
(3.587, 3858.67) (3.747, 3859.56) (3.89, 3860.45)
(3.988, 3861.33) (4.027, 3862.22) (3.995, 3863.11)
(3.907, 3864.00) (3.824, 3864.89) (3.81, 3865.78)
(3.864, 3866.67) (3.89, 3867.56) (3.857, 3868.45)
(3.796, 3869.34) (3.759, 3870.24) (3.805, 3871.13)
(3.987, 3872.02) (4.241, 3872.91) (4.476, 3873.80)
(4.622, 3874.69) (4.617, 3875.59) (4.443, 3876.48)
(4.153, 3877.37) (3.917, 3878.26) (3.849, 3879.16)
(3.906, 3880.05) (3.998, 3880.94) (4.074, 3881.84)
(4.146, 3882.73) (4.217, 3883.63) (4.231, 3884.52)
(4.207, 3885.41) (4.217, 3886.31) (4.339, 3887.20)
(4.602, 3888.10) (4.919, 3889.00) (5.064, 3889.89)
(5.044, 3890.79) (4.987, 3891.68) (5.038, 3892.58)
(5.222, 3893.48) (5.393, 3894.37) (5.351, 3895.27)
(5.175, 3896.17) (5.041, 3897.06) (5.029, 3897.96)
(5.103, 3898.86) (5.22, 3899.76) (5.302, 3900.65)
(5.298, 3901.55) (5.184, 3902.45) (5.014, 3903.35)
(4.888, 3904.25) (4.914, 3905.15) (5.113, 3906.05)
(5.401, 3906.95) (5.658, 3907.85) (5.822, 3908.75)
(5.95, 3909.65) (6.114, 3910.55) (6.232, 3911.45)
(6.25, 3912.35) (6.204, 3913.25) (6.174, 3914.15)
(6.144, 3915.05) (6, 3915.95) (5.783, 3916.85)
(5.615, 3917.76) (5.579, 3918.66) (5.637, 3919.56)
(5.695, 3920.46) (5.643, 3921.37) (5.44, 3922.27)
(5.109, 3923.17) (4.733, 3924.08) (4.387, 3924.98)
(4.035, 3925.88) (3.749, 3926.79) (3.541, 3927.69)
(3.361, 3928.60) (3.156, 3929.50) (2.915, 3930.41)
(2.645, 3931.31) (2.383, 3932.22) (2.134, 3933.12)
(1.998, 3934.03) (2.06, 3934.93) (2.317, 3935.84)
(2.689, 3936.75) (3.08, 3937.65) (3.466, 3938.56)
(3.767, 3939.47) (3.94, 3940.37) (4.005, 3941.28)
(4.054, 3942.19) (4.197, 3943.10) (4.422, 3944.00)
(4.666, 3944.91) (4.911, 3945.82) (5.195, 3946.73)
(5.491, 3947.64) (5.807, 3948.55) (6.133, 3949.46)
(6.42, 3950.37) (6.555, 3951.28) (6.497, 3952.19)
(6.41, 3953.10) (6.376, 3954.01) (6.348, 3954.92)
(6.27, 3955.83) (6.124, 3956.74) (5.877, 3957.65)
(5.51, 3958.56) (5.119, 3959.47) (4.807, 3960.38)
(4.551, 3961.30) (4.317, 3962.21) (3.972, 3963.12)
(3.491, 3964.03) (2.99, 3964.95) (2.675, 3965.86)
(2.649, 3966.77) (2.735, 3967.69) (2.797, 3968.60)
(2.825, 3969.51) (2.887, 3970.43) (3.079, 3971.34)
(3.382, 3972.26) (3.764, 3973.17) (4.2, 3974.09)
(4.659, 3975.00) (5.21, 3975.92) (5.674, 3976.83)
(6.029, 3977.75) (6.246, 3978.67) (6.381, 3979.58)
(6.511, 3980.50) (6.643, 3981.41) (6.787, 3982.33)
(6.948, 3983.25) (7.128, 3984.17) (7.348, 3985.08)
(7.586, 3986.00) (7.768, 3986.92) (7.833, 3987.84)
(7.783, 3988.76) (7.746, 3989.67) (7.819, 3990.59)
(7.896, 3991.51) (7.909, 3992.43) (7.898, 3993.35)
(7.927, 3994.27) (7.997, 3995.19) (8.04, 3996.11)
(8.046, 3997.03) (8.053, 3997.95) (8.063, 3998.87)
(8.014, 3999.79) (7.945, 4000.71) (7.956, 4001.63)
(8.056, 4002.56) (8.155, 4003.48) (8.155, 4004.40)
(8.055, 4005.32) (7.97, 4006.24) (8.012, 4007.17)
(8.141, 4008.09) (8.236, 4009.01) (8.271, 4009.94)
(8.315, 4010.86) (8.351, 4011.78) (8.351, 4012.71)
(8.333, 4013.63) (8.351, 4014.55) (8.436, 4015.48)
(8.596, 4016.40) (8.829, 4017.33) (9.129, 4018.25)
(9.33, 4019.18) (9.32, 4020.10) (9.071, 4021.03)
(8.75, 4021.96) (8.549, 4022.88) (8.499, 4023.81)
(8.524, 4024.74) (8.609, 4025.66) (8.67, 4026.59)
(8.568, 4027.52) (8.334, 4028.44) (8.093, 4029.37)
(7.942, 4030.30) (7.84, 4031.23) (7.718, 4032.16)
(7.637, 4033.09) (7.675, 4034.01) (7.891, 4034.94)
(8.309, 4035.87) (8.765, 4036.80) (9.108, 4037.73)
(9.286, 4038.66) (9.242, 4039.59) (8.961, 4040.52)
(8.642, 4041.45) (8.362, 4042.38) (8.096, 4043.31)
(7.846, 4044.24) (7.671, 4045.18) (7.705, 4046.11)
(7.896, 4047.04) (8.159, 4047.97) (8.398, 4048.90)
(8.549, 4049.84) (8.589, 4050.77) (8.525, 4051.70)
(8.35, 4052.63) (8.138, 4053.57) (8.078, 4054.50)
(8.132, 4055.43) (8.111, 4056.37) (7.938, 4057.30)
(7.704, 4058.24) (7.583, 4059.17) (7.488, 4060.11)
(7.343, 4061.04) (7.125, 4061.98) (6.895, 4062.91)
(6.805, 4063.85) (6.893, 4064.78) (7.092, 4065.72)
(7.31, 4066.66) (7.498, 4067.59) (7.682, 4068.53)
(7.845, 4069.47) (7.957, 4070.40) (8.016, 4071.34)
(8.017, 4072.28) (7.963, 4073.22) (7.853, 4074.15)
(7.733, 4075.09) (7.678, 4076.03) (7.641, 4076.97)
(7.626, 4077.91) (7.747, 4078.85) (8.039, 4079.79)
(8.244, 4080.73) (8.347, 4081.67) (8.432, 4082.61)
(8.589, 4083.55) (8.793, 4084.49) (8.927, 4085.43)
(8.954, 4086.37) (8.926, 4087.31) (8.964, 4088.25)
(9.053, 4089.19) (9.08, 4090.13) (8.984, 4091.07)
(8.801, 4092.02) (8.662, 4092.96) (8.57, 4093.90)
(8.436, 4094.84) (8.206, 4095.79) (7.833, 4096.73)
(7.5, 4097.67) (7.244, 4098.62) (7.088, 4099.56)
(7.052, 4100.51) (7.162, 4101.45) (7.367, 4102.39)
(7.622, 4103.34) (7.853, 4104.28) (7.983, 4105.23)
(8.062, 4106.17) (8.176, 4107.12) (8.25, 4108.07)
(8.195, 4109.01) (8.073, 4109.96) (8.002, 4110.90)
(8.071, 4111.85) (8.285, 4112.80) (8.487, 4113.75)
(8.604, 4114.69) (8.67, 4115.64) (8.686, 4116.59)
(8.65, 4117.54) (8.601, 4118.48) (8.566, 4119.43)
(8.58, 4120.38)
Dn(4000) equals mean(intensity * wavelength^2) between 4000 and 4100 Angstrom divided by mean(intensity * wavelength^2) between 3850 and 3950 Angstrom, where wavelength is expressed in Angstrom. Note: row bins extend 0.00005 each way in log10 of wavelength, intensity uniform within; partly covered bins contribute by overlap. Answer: 2.0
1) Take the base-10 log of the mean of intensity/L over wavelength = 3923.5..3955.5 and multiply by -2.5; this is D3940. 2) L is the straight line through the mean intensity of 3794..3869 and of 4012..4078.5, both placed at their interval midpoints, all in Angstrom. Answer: 0.39 mag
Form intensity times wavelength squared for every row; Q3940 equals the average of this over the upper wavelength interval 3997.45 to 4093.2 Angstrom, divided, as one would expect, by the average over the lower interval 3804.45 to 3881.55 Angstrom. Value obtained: 2.3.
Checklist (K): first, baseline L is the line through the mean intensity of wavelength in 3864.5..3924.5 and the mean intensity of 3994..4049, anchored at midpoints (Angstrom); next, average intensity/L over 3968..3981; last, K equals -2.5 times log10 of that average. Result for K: 0.48 mag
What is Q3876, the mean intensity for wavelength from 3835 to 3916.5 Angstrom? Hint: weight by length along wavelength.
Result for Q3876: 4.46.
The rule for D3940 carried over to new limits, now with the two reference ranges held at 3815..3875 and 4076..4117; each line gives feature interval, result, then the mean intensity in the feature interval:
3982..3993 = -0.21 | 7.56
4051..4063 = -0.05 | 7.85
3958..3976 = 0.48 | 3.76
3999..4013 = -0.23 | 8.13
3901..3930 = -0.07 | 5.24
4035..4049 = -0.17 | 8.41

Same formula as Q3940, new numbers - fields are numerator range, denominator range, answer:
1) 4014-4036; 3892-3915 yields 1.65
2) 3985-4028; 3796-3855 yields 2.29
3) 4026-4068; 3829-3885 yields 2.32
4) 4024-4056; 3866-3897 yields 2.04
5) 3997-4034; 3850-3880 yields 2.25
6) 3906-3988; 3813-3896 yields 1.32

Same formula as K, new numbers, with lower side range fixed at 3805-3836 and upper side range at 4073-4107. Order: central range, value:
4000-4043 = -0.19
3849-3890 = 0.14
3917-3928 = 0.10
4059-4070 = 0.06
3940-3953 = 0.13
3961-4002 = 0.09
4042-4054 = -0.10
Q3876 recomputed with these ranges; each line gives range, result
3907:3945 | 4.45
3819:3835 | 3.02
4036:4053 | 8.45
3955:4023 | 6.71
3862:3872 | 3.87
